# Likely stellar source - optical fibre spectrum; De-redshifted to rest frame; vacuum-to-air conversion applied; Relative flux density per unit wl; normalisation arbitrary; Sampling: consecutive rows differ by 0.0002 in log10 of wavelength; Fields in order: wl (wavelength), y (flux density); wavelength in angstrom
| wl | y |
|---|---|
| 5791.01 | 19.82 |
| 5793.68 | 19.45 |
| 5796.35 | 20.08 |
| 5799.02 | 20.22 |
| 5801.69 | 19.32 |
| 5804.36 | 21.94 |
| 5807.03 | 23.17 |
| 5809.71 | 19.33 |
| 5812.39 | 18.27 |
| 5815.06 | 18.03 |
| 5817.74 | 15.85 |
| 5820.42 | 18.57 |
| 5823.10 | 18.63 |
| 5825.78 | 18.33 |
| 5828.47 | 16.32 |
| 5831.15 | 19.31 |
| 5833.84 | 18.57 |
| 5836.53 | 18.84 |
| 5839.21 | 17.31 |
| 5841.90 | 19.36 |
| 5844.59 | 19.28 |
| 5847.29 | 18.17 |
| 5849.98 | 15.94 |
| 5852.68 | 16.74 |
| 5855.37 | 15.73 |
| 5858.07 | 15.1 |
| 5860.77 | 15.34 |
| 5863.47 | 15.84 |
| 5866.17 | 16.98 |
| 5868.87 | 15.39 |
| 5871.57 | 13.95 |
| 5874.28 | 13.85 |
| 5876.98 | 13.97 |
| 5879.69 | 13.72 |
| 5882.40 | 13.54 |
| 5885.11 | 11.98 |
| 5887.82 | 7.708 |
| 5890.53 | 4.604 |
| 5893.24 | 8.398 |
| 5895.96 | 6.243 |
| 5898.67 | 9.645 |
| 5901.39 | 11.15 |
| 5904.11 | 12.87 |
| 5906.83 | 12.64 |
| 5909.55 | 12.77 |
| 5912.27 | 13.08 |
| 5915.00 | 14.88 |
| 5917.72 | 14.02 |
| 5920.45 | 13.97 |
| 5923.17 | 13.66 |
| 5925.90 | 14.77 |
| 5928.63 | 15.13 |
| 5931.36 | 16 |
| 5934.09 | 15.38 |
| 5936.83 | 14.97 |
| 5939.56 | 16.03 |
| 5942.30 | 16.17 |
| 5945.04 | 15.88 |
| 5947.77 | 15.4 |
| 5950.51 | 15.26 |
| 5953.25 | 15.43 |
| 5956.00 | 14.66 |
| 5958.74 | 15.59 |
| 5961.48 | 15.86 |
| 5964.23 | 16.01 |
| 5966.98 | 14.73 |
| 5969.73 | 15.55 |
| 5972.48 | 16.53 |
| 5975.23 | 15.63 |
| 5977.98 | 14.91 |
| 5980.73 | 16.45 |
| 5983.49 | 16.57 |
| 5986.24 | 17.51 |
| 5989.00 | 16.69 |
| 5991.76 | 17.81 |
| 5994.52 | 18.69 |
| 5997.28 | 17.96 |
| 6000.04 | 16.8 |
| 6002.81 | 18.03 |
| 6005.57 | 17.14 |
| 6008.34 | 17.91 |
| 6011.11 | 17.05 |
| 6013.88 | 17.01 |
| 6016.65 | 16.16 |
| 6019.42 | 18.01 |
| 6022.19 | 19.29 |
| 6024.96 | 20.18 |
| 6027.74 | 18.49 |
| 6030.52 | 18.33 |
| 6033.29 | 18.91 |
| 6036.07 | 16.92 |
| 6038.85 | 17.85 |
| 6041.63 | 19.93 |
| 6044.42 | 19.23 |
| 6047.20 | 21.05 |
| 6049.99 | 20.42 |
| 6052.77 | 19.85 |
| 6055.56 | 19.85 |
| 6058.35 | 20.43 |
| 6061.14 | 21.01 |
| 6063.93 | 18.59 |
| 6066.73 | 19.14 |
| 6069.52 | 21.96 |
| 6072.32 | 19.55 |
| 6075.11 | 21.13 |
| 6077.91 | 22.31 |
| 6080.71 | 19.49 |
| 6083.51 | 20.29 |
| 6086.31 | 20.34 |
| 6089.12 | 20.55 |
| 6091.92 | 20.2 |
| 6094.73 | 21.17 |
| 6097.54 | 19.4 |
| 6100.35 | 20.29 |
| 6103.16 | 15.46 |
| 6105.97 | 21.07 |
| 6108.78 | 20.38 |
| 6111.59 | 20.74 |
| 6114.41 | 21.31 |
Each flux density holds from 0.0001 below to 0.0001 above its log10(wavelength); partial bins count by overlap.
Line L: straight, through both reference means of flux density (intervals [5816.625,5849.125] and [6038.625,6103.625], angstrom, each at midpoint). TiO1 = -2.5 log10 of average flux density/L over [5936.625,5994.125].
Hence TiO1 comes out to 0.204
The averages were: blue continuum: 18.2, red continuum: 20.1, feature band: 16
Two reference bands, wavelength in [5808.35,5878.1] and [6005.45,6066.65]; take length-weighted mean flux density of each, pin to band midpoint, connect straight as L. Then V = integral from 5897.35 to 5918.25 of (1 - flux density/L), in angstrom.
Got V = 6.0 angstrom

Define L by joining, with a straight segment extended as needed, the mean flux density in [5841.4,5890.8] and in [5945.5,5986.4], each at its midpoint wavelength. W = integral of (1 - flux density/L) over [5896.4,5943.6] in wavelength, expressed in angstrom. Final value 4.5 angstrom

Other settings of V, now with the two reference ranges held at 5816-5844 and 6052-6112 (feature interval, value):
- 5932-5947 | 2.62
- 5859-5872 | 1.99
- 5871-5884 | 3.34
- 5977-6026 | 5.14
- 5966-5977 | 2.08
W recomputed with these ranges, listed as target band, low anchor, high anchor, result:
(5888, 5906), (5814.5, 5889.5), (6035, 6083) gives 8.6 angstrom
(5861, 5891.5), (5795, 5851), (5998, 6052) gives 9.2 angstrom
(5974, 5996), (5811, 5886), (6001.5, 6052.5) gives 1.5 angstrom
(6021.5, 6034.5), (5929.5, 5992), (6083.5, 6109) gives -0.9 angstrom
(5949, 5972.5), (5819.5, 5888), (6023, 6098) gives 3.4 angstrom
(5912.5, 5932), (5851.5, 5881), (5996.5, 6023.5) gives 1.9 angstrom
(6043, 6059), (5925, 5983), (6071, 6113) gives -1.1 angstrom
